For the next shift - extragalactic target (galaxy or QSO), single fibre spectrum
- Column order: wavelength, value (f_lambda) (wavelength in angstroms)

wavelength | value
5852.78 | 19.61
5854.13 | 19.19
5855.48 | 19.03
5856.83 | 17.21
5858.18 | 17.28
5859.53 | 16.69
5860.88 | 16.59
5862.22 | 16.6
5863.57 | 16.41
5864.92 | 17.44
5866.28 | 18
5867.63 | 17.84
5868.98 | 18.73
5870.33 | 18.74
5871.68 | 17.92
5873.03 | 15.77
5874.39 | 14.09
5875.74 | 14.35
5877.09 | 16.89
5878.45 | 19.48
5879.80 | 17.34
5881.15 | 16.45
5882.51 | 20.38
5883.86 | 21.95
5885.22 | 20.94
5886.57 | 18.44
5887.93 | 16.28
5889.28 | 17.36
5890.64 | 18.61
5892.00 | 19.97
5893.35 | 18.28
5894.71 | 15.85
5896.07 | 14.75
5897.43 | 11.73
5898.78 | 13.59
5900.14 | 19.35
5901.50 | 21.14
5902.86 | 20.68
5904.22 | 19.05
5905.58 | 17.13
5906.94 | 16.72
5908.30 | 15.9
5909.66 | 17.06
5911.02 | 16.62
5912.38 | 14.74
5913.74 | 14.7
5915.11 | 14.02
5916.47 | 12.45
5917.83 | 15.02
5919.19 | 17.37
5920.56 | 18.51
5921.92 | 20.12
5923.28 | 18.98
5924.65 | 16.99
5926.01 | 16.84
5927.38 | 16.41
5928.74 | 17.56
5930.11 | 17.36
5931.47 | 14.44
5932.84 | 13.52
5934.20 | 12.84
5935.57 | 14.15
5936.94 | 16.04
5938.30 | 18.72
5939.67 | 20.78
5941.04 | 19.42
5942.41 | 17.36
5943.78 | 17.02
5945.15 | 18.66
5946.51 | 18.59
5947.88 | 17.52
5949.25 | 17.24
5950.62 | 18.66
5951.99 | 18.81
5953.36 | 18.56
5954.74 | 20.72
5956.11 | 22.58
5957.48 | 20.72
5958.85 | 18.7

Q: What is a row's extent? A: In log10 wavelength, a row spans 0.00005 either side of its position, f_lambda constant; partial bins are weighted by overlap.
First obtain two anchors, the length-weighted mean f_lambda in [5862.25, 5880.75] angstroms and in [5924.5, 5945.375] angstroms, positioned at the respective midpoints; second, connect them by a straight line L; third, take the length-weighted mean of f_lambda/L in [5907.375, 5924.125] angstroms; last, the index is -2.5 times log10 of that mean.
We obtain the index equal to 0.03 mag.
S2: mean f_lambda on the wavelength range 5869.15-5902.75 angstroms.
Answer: 17.6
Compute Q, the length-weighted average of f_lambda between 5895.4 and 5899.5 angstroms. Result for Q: 13.4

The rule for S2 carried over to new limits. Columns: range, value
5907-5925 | 16.3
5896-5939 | 16.4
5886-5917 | 16.7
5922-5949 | 17.1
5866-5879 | 17.1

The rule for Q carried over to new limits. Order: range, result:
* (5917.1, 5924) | 18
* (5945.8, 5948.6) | 18.1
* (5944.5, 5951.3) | 18.2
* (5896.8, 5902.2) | 16.5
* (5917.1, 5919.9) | 16.1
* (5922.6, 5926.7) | 17.6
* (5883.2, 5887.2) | 20.5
